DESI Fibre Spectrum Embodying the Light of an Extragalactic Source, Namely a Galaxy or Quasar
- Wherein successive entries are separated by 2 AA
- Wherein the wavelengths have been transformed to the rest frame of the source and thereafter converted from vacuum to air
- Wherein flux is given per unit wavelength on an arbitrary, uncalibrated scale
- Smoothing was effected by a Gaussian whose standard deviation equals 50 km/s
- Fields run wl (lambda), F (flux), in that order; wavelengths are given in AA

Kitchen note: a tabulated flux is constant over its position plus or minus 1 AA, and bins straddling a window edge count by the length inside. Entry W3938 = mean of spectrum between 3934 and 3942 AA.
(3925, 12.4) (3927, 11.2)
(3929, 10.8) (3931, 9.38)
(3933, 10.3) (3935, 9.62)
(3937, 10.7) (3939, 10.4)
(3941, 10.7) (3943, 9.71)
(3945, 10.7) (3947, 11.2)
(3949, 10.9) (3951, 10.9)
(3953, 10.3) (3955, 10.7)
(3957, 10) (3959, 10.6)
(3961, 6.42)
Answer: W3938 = 10.4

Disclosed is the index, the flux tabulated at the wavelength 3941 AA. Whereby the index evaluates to 10.7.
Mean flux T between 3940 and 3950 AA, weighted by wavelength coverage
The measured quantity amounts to 10.6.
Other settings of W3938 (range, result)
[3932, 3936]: 9.96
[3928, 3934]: 10.2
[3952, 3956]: 10.5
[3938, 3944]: 10.3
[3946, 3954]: 10.8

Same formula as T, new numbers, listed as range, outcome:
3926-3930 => 11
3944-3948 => 10.9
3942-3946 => 10.2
